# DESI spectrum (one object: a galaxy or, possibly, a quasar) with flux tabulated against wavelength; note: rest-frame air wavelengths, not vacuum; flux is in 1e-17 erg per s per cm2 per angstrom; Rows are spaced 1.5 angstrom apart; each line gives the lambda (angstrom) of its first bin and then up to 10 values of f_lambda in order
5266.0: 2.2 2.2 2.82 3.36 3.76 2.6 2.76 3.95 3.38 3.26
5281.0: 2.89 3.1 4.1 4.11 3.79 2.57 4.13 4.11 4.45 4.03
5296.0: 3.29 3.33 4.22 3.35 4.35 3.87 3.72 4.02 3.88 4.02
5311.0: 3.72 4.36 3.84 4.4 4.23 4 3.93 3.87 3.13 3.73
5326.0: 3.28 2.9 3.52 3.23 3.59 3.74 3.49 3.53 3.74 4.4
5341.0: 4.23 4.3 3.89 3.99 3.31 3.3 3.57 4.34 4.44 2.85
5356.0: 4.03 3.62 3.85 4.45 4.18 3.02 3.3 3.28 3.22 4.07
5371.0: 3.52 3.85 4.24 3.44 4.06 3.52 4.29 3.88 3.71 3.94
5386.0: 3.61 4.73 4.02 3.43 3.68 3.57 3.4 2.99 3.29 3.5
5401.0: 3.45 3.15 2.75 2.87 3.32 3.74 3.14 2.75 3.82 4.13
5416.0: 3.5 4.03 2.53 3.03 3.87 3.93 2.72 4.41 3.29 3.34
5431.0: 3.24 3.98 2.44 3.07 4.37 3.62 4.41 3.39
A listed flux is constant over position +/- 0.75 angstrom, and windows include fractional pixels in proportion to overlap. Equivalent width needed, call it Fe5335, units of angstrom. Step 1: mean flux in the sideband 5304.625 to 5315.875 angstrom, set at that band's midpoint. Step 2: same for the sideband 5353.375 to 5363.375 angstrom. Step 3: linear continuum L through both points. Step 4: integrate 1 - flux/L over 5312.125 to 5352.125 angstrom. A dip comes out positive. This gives 1.4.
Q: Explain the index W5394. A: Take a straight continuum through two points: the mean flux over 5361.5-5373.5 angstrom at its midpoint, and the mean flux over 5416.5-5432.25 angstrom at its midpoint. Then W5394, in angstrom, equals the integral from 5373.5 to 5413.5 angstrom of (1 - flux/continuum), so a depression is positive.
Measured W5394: -0.5 angstrom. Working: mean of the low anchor 3.56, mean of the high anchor 3.46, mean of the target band 3.56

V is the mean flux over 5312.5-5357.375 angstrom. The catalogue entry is 3.76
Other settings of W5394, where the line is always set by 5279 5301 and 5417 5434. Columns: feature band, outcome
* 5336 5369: -2.00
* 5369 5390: -2.41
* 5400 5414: 0.90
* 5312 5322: -1.32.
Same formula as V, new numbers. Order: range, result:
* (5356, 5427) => 3.59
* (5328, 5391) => 3.78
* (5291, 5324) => 3.91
